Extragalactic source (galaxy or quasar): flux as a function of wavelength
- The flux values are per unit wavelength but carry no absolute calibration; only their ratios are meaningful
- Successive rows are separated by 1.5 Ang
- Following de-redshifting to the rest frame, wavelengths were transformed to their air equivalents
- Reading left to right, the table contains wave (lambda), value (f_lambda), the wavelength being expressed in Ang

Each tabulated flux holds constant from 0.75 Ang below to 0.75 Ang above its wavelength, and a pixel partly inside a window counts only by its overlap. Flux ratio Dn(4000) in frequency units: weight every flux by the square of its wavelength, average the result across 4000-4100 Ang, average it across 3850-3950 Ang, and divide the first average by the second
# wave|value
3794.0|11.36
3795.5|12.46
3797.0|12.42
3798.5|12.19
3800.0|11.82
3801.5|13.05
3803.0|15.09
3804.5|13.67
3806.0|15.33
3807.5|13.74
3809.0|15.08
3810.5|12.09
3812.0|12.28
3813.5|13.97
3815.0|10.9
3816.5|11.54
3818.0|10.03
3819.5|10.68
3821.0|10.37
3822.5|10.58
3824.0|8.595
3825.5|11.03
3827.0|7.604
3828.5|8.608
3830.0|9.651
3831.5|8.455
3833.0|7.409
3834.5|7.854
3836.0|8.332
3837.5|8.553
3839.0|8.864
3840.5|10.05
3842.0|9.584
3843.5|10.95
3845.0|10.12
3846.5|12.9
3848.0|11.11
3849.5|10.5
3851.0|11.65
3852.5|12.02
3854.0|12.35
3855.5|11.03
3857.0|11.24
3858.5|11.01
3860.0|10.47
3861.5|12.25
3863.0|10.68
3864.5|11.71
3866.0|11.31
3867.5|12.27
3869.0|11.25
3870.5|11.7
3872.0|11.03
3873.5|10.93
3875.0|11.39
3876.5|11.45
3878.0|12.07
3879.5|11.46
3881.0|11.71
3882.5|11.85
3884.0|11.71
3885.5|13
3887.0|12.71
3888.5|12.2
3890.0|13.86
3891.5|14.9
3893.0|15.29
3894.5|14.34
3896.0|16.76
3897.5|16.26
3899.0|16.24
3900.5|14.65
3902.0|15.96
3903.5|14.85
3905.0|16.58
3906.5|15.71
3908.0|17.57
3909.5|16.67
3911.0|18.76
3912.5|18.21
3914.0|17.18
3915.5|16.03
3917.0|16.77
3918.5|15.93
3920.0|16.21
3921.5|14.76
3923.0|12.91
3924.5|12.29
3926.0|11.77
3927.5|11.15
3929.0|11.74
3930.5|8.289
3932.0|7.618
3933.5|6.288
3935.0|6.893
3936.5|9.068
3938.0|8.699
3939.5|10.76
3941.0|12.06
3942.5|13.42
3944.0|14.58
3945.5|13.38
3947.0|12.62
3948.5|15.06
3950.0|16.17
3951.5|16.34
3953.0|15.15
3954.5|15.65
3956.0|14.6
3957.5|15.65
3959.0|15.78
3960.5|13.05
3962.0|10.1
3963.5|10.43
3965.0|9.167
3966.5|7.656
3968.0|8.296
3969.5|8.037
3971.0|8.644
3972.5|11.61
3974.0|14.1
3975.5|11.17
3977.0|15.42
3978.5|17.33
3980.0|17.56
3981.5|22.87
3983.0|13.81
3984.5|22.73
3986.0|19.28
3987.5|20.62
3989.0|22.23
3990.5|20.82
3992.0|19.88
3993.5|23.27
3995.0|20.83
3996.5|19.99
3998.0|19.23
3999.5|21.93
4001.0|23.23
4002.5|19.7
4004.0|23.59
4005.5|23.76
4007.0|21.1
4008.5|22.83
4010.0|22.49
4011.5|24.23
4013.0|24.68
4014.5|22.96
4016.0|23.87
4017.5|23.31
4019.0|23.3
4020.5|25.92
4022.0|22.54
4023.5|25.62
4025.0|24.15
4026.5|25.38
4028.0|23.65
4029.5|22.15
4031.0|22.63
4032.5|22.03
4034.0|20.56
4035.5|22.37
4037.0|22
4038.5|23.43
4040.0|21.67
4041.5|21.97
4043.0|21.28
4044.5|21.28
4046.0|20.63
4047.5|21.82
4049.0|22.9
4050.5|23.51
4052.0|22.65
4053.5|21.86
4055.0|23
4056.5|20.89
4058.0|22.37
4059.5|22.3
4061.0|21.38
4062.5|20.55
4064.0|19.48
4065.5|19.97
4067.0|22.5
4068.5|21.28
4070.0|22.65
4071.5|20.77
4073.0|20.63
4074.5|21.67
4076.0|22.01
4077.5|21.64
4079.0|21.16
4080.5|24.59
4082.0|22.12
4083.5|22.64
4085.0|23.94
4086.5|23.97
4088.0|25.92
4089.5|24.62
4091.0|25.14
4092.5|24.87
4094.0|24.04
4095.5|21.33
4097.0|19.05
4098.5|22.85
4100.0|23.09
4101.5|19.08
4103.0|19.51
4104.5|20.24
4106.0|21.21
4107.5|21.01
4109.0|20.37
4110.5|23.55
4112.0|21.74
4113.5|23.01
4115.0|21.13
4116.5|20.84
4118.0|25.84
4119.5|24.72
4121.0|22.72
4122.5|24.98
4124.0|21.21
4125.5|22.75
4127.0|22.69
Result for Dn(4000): 1.9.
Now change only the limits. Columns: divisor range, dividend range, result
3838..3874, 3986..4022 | 2.16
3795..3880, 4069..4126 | 2.29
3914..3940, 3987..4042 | 2.01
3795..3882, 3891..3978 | 1.26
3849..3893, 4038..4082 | 2.02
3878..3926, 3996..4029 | 1.64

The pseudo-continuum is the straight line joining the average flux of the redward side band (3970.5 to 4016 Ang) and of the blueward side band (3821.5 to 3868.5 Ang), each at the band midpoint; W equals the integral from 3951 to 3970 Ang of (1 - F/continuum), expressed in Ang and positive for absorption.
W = 5.76 Ang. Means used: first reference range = 10.3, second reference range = 19.9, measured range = 12.3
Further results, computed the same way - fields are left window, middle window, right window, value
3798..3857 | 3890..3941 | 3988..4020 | 8.0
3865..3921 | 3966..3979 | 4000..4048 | 5.5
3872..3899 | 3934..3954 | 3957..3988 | 1.5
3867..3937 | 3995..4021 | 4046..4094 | -4.8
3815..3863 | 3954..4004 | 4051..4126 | 2.2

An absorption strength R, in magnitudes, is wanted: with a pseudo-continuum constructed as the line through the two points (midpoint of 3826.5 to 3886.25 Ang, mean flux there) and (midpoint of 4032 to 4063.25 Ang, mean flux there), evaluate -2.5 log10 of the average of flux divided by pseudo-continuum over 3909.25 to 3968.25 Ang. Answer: 0.189 mag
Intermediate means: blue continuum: 10.7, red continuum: 21.9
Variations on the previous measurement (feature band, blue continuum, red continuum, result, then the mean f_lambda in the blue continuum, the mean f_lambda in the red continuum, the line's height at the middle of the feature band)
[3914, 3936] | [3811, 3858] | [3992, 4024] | 0.34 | 10.3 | 22.7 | 16.8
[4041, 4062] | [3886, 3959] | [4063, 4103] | -0.07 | 14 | 22.3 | 20.7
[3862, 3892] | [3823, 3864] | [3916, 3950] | -0.10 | 10.1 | 12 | 10.8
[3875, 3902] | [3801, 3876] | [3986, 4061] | 0.05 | 11.1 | 22.4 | 14.1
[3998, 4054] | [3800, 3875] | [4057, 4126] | -0.18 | 11.1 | 22.2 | 19.3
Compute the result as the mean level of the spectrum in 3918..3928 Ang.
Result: 13.6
